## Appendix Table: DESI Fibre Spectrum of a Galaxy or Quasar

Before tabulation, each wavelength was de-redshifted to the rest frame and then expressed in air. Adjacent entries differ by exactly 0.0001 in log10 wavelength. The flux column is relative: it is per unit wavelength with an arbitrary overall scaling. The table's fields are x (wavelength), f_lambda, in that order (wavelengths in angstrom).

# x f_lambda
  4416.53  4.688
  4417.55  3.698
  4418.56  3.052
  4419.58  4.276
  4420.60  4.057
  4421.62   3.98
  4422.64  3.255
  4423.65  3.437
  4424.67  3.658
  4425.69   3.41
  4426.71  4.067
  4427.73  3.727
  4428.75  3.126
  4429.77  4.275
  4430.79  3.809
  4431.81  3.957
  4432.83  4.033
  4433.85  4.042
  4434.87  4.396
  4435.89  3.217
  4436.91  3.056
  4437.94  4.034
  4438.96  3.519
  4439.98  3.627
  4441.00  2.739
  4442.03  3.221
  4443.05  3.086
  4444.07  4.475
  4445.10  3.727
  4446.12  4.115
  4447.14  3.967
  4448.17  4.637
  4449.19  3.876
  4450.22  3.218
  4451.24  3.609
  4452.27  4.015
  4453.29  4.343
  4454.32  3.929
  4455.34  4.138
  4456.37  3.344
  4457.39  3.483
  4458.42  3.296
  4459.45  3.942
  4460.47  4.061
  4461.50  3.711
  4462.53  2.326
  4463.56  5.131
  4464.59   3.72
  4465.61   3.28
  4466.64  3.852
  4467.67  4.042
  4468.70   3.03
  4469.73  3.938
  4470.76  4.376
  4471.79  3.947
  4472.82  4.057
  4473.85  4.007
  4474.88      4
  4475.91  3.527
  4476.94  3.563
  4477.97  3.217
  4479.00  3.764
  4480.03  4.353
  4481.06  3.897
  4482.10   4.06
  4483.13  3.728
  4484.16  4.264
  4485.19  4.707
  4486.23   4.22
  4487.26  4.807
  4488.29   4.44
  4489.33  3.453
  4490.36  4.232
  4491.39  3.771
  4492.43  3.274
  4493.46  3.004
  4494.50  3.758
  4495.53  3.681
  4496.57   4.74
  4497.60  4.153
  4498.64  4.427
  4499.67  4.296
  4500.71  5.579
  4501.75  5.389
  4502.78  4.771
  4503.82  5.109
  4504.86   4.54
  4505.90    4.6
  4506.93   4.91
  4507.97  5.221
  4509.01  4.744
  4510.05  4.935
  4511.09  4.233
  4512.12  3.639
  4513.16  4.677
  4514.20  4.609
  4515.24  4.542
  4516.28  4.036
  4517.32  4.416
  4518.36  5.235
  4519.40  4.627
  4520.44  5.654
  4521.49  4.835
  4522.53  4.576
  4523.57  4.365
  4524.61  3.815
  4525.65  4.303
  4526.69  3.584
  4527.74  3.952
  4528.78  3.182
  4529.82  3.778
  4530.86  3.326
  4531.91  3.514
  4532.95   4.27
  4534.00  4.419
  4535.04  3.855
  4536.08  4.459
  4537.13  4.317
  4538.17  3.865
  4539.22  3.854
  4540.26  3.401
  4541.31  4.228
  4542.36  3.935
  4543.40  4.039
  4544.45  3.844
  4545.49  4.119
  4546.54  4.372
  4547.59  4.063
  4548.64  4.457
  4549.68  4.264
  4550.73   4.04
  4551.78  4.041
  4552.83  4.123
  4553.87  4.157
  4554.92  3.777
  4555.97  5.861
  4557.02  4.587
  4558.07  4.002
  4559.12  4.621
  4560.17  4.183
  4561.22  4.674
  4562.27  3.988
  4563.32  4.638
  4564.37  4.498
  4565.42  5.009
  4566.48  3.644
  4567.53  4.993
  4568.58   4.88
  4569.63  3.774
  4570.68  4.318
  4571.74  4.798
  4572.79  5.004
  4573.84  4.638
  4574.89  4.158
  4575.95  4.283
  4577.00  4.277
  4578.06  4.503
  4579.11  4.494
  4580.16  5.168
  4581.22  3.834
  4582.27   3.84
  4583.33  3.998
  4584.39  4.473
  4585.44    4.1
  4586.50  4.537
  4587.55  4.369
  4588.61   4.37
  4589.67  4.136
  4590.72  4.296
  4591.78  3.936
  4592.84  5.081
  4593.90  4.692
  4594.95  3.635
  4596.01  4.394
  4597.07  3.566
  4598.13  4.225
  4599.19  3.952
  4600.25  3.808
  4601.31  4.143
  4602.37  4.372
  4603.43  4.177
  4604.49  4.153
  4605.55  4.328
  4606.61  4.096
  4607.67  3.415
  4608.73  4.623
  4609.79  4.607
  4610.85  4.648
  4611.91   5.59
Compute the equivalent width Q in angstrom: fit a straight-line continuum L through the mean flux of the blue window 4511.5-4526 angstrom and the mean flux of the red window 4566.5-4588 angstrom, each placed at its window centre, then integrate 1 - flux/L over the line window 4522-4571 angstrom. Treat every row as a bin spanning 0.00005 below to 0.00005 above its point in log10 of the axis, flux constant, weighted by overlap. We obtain 3.3 angstrom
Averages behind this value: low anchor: 4.53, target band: 4.17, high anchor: 4.41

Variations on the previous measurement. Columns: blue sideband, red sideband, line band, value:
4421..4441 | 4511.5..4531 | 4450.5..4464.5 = 0.3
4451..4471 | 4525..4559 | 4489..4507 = -1.8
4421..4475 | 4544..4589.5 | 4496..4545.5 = -2.8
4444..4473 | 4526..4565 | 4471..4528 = -4.7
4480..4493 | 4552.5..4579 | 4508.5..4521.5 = -1.2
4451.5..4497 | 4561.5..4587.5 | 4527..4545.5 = 1.3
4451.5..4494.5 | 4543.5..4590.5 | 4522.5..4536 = 0.8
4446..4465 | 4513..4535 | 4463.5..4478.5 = 0.4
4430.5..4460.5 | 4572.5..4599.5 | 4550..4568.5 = -0.9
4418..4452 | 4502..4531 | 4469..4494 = 1.2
